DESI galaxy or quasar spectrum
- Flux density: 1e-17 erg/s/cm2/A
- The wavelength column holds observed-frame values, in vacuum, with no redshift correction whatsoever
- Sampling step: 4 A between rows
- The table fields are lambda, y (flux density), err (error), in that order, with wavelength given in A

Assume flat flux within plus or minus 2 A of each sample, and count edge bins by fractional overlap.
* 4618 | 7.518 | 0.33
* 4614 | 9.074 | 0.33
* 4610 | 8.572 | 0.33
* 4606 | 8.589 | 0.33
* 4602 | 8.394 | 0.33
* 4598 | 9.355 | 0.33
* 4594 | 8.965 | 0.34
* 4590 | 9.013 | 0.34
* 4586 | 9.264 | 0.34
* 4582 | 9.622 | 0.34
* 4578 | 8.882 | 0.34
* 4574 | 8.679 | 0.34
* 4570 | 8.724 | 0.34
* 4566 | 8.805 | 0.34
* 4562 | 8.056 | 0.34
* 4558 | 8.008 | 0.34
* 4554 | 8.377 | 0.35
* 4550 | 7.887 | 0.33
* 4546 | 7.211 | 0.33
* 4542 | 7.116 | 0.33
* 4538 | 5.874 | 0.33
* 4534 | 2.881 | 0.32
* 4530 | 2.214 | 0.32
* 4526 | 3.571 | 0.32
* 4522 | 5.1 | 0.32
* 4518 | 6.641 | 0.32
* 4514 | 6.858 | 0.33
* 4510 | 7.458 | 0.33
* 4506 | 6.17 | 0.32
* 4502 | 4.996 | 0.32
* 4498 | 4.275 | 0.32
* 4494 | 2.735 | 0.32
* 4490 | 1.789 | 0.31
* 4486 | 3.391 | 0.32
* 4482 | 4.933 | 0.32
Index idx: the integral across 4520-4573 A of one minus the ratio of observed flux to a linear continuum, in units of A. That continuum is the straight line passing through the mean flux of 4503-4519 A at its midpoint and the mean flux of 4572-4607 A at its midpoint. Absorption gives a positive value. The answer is 9.1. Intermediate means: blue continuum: 6.68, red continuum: 8.98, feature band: 6.49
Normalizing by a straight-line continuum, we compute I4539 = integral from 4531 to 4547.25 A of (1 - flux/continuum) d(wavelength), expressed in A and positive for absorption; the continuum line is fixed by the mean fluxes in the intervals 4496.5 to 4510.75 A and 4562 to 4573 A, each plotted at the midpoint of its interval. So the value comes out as 4.1 A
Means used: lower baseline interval 5.62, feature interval 5.49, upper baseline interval 8.63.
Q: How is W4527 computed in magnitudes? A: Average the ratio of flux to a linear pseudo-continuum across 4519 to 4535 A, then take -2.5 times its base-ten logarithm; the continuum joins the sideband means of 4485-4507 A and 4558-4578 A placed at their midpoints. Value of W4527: 0.48 mag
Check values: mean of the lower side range 3.81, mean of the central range 3.68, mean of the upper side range 8.54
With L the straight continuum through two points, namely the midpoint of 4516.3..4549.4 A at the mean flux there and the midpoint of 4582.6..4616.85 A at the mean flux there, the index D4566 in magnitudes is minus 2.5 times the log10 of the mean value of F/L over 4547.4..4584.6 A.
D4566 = -0.22 mag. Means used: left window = 5.18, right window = 8.9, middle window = 8.55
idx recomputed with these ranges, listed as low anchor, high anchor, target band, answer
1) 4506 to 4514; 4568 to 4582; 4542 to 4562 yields 0.98 A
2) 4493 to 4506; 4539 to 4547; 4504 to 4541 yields 2.31 A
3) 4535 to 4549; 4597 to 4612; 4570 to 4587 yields -2.75 A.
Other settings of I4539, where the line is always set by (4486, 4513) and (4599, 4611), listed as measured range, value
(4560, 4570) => -2.0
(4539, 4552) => -2.0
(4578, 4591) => -2.4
